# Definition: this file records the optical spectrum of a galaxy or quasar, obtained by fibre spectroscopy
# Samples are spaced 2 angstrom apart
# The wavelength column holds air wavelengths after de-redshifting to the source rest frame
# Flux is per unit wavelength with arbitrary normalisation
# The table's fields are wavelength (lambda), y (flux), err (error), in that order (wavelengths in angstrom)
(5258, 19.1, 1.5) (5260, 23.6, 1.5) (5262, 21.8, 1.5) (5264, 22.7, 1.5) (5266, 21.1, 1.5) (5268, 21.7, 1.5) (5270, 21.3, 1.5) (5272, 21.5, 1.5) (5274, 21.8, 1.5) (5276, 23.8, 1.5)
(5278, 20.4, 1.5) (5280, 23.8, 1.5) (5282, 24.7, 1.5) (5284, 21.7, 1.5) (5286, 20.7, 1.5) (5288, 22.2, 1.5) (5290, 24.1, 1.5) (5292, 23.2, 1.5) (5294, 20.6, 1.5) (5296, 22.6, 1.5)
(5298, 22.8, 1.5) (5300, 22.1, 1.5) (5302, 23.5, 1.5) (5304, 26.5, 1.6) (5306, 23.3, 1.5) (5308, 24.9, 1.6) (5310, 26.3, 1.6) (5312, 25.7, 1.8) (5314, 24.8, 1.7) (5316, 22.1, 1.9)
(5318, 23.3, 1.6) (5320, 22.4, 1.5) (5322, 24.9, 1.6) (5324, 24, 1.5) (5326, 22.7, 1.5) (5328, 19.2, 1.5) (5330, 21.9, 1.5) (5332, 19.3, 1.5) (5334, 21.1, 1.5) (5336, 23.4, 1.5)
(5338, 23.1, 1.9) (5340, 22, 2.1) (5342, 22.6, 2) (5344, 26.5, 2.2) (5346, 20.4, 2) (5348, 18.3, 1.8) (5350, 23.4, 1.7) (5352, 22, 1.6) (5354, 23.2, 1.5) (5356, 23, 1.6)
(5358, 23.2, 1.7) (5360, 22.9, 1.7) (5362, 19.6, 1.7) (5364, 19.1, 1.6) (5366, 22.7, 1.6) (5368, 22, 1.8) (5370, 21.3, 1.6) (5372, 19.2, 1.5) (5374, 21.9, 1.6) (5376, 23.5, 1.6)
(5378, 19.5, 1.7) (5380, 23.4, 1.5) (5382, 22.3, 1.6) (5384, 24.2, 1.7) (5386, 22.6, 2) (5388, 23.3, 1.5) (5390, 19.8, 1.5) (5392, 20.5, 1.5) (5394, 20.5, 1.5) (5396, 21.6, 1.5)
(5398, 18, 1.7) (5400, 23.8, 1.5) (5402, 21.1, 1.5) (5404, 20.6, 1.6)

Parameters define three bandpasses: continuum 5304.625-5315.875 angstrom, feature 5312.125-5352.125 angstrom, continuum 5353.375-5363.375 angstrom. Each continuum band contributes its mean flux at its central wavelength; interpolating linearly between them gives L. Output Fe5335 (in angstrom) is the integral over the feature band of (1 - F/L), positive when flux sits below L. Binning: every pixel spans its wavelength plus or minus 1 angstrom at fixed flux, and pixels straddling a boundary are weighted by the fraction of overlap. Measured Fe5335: 2.0 angstrom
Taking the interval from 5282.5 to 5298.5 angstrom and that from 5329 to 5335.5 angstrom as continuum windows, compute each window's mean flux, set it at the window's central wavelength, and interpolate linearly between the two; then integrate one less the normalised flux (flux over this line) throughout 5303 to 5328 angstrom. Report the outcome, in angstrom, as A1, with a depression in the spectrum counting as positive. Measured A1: -2.9 angstrom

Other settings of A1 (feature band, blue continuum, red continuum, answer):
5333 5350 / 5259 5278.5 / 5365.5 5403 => -0.4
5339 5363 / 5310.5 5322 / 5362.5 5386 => 0.4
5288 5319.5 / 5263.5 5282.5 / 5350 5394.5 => -2.2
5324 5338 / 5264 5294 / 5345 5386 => 0.2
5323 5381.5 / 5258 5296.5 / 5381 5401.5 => -0.1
